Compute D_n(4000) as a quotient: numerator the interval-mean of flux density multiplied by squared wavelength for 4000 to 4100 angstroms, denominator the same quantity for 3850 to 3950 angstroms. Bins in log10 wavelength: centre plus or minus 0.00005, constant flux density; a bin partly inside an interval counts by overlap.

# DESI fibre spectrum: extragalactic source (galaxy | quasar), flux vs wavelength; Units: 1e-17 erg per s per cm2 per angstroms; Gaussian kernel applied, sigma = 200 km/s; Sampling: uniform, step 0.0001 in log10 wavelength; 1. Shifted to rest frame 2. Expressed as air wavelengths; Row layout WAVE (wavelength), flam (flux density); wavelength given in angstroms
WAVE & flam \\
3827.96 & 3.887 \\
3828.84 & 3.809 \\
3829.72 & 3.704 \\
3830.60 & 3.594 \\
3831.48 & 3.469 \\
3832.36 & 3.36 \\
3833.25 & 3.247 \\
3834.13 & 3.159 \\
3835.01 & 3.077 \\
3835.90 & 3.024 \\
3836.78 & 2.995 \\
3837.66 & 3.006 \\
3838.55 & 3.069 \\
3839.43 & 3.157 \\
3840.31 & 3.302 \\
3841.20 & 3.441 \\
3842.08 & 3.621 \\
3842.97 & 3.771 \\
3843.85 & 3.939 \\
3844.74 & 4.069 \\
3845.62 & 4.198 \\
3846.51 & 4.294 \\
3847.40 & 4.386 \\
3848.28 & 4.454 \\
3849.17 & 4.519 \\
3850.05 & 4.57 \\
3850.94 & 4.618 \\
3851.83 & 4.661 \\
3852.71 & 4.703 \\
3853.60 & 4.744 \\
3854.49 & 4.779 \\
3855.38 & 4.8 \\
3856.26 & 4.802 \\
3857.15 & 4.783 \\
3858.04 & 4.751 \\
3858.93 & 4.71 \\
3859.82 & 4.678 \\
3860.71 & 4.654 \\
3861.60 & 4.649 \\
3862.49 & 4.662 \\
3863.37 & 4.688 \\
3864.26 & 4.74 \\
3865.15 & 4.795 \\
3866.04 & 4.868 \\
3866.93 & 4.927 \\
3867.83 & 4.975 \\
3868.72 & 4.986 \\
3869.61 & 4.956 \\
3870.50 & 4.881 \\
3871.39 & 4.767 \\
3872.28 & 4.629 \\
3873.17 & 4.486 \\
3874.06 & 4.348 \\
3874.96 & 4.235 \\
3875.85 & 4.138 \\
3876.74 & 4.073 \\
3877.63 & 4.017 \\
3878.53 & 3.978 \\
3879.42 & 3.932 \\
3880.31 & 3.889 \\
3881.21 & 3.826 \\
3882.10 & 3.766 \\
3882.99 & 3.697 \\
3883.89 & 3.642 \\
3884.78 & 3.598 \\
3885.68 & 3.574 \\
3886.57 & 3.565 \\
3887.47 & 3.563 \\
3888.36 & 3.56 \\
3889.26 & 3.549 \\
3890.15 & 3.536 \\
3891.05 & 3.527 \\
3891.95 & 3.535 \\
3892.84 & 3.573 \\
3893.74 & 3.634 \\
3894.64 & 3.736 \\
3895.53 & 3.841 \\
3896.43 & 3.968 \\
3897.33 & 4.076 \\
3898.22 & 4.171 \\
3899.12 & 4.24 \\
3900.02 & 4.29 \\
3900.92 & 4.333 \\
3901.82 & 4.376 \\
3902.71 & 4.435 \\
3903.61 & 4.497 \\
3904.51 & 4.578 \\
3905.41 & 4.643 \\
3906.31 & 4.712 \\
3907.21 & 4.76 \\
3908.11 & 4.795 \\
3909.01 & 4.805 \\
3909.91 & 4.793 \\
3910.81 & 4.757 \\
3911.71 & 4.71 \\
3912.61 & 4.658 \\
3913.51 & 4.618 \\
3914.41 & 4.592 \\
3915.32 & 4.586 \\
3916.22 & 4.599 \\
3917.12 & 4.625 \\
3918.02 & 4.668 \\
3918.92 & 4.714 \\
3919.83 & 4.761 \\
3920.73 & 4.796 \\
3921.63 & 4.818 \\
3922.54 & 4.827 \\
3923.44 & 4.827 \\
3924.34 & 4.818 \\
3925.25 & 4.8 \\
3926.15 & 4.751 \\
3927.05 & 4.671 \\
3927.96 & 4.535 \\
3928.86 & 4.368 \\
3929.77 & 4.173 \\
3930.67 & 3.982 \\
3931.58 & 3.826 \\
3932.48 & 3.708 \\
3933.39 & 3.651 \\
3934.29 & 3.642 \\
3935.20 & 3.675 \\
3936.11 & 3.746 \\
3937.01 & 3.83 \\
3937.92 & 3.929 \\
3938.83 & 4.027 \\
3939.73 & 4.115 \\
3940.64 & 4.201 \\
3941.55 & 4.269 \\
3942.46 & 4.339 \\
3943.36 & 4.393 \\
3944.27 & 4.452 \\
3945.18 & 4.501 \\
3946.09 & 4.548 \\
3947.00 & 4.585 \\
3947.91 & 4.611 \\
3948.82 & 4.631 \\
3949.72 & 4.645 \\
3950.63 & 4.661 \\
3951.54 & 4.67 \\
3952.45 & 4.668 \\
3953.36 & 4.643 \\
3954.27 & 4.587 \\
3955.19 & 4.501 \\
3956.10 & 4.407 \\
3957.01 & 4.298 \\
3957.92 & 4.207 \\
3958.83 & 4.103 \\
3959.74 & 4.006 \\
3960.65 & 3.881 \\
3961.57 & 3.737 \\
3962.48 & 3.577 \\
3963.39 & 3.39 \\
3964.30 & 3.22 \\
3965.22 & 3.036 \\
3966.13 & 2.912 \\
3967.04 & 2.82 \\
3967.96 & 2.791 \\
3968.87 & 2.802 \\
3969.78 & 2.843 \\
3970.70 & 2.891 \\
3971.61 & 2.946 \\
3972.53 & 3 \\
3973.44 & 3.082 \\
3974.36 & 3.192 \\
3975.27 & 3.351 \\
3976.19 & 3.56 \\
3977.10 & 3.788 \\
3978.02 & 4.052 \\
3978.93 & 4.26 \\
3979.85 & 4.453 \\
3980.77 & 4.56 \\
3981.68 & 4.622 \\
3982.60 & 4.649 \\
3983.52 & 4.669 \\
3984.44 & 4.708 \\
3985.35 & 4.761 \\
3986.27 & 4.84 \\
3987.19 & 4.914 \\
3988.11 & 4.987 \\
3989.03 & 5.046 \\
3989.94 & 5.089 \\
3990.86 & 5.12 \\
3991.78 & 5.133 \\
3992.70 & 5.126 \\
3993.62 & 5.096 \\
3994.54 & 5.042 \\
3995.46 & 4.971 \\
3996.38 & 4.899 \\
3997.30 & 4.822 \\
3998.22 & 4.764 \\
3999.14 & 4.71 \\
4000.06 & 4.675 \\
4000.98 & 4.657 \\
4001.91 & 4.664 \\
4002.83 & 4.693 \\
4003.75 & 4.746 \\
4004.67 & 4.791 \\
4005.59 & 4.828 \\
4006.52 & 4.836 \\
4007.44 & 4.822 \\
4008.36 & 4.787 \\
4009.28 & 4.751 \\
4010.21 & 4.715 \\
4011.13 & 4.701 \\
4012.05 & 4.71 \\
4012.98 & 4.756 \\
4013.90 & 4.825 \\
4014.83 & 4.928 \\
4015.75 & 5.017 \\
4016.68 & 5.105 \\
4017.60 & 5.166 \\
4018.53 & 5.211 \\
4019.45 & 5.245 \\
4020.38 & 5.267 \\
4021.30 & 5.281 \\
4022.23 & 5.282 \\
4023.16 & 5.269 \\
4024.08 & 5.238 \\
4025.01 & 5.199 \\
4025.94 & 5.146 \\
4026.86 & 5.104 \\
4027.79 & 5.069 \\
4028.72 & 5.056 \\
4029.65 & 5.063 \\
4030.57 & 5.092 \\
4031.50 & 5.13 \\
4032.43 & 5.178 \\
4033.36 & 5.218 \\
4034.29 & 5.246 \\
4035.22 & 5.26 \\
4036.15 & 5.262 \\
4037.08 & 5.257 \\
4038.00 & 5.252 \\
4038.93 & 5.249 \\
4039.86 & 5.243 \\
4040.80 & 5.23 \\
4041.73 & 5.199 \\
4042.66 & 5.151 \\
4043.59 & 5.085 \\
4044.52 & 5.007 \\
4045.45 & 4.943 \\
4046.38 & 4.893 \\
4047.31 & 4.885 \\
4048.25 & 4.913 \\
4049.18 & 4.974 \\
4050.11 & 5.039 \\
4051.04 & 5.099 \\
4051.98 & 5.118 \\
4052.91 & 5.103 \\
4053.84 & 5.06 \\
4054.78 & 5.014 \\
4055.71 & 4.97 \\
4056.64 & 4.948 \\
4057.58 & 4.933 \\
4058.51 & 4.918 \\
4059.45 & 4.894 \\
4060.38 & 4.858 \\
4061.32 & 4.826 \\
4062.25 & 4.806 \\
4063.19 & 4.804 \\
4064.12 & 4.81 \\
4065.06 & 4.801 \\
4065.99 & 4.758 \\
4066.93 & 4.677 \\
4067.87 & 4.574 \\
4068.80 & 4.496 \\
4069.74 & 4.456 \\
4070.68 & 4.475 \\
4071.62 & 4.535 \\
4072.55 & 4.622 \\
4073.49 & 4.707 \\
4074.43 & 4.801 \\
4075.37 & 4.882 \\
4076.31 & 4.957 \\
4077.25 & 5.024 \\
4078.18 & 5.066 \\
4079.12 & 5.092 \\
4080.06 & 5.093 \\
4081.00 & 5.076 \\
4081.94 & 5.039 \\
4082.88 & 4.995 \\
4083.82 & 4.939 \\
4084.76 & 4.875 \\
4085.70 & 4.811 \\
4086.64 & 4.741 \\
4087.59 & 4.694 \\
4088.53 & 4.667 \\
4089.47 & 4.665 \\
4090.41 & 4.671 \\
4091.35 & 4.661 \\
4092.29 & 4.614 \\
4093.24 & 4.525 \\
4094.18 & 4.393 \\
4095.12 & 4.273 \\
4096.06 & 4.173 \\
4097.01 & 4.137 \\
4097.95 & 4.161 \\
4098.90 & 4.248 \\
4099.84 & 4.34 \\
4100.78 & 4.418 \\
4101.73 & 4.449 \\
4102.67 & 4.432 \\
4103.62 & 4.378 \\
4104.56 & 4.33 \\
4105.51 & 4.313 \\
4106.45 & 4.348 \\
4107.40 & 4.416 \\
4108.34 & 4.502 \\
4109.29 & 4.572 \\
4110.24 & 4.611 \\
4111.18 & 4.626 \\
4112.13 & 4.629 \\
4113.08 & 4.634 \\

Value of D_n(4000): 1.2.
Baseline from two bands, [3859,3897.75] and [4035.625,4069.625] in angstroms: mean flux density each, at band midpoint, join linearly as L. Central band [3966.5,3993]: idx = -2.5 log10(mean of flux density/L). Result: 0.14 mag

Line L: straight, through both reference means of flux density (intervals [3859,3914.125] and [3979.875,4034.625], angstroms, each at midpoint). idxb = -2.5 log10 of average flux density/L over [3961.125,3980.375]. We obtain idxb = 0.387 mag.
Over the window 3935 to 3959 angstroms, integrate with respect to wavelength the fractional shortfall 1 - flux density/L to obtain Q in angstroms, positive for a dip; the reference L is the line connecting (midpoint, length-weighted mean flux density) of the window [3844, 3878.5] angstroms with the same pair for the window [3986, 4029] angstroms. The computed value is 2.3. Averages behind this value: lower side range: 4.59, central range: 4.35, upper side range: 4.96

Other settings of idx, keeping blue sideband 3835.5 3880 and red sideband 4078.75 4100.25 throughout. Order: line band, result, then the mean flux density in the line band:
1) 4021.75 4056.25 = -0.122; 5.12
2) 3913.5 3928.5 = -0.070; 4.71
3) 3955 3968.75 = 0.228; 3.62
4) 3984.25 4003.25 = -0.088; 4.89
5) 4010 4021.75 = -0.105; 5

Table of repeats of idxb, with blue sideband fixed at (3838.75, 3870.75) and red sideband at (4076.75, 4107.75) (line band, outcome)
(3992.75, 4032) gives -0.09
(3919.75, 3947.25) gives 0.05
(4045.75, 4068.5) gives -0.07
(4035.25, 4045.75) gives -0.13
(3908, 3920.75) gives -0.04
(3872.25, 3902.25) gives 0.15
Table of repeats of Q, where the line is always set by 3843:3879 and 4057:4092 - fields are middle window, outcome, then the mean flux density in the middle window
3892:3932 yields 1.4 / 4.46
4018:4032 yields -1.3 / 5.18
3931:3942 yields 1.8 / 3.88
